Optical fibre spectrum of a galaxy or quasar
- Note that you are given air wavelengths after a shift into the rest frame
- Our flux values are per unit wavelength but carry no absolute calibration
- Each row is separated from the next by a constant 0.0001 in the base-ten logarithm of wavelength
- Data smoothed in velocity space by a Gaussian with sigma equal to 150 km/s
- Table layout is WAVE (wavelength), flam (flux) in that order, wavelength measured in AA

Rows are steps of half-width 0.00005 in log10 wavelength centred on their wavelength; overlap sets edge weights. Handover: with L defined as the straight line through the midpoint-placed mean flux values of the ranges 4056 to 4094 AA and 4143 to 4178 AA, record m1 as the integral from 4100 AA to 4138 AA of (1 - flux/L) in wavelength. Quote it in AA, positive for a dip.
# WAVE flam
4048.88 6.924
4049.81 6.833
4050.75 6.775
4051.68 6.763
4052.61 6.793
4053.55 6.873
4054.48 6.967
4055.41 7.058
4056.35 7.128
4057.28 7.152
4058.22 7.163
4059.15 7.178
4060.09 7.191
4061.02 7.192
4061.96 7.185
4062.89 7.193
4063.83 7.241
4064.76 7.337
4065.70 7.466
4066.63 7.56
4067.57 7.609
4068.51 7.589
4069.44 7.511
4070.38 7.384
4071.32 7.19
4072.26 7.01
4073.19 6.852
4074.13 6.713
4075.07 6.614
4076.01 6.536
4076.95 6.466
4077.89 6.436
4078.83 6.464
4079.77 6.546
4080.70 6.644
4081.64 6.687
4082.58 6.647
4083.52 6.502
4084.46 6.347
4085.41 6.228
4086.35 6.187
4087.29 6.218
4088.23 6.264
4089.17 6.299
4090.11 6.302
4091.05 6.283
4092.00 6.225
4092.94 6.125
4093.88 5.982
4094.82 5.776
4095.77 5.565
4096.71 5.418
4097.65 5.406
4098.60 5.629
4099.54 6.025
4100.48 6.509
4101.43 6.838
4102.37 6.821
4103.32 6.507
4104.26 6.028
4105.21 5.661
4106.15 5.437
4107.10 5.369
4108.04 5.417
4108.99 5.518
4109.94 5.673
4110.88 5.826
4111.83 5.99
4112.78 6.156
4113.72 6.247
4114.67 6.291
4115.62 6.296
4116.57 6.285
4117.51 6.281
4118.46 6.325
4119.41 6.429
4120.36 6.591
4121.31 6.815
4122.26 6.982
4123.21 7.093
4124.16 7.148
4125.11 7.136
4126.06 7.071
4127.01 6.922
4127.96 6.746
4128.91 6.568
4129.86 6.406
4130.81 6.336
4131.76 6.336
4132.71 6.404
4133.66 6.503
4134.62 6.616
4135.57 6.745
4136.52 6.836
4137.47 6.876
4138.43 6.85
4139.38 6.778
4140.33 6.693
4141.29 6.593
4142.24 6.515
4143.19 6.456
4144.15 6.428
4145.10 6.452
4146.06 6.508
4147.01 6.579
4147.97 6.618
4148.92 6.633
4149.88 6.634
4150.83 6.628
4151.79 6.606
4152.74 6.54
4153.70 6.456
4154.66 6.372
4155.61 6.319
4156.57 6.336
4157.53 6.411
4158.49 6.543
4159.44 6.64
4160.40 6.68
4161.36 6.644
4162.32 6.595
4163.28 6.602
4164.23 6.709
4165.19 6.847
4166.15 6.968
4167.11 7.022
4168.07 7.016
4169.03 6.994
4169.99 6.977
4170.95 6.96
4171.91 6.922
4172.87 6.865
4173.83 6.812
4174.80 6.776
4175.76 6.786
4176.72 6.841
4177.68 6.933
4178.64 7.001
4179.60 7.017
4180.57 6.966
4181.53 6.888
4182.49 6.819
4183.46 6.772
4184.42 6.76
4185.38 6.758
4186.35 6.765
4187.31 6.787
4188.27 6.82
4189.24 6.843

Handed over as 1.91 AA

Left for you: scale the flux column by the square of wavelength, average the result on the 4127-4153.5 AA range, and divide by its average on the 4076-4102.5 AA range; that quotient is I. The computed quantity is 1.1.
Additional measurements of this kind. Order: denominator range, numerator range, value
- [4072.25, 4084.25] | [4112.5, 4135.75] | 1.02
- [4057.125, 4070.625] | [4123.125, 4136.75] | 0.95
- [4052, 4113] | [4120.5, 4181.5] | 1.07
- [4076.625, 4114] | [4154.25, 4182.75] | 1.15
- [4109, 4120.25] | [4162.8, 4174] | 1.15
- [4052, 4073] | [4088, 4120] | 0.85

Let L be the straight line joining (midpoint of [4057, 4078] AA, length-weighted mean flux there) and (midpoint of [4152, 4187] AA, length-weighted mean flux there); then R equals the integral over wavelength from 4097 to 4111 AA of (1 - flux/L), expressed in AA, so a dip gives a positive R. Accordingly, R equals 2.2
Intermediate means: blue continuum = 7.13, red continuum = 6.76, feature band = 5.91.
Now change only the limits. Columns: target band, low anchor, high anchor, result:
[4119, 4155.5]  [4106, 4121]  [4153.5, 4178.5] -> -1.77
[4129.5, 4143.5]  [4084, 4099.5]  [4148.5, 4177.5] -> -0.33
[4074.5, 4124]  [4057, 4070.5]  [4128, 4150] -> 5.35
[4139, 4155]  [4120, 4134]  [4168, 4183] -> 0.59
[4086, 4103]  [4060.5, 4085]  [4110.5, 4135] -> 1.67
